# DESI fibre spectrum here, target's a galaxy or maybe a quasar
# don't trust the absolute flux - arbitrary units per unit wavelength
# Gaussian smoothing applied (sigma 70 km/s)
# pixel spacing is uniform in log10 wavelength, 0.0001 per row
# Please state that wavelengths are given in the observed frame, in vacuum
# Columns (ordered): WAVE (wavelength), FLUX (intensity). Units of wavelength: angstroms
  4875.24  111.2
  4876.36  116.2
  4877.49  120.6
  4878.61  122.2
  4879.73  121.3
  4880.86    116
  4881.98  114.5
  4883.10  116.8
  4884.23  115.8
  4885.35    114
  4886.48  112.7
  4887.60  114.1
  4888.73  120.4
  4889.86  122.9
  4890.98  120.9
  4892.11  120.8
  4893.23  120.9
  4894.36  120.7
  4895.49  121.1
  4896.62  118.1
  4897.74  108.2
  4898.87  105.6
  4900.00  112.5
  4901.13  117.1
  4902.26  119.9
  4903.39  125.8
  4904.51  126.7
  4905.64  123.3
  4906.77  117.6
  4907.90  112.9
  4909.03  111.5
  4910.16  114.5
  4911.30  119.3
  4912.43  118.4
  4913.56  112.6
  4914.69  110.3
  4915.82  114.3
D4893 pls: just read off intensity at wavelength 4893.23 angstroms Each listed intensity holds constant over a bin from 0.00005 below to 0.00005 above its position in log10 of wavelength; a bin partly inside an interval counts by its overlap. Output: 120.9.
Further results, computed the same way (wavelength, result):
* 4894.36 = 120.7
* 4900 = 112.5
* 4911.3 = 119.3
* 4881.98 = 114.5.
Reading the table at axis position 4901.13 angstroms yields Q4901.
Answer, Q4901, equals 117.1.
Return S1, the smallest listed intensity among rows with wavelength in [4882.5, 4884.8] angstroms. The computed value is 115.8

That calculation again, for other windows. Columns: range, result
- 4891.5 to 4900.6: 105.6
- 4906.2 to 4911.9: 111.5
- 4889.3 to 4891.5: 120.9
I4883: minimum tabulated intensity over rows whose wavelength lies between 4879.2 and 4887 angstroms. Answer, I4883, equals 112.7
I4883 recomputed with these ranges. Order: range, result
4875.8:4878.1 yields 116.2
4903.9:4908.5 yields 112.9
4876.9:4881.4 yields 116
